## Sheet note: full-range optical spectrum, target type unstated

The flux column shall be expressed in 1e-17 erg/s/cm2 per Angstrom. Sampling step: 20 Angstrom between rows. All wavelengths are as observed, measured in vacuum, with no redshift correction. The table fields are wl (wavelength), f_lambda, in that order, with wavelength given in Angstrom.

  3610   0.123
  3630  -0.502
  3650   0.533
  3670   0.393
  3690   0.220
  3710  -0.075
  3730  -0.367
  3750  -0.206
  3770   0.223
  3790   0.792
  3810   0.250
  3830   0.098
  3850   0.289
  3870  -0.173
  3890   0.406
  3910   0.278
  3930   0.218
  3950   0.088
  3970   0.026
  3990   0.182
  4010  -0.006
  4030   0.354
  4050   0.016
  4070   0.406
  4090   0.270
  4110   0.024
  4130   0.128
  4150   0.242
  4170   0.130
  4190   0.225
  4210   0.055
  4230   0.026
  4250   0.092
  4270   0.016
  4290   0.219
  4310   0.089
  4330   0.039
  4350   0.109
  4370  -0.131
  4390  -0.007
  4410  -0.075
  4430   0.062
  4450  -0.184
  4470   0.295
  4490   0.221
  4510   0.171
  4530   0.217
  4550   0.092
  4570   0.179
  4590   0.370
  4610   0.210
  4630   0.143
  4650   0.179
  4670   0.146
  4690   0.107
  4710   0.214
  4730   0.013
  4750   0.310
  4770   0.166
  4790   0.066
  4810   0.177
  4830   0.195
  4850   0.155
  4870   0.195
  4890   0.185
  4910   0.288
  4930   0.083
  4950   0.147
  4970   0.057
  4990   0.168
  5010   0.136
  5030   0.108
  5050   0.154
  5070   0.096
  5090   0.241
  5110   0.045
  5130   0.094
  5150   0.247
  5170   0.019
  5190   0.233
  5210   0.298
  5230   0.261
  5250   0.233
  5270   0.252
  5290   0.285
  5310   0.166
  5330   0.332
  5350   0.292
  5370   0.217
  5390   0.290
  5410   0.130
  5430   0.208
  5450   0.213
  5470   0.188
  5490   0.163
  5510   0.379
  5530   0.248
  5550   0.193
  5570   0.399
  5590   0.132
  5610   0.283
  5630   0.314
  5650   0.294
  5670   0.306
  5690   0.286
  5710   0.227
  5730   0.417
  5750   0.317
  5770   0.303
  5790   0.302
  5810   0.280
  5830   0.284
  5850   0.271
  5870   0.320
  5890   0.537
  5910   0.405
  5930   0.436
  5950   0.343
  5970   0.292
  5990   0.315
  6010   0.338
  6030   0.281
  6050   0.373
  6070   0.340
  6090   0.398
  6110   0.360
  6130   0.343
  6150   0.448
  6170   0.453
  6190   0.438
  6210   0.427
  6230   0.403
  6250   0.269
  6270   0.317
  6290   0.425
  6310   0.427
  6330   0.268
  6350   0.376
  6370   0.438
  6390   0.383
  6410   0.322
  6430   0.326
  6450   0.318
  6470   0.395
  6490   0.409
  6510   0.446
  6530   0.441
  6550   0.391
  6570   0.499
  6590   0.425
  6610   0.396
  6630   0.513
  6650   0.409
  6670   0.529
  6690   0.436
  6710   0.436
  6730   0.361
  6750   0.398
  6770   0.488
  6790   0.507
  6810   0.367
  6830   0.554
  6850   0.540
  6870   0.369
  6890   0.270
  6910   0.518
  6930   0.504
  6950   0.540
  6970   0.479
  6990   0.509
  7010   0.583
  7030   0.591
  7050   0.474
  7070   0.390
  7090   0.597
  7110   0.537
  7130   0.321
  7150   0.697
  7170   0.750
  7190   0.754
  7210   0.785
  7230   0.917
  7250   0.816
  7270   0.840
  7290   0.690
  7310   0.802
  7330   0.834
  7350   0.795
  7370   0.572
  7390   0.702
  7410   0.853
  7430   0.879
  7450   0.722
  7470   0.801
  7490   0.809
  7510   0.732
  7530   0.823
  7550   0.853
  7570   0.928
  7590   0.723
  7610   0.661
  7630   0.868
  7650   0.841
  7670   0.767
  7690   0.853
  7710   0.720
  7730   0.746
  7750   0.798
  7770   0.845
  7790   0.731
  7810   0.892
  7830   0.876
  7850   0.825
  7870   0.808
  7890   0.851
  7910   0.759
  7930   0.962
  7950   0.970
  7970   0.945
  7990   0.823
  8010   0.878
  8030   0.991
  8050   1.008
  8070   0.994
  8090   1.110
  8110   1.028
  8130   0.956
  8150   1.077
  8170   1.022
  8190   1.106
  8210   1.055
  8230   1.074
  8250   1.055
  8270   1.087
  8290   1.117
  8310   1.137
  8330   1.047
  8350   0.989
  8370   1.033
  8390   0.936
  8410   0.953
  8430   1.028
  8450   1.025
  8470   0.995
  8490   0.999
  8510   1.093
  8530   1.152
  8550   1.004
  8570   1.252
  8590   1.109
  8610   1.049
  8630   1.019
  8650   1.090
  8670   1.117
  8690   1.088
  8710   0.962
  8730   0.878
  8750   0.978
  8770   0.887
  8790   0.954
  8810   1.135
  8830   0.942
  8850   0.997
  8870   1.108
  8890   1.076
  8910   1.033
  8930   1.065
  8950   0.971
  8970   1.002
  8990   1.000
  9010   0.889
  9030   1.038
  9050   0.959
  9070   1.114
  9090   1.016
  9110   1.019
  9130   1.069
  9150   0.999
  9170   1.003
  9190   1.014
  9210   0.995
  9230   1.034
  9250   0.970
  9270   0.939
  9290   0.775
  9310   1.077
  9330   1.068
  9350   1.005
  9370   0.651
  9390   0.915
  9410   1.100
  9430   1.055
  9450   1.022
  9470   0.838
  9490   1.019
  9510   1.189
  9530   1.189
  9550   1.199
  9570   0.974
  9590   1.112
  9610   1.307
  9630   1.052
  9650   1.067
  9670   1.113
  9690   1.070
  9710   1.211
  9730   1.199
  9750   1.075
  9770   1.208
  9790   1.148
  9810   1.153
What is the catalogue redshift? 0.79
